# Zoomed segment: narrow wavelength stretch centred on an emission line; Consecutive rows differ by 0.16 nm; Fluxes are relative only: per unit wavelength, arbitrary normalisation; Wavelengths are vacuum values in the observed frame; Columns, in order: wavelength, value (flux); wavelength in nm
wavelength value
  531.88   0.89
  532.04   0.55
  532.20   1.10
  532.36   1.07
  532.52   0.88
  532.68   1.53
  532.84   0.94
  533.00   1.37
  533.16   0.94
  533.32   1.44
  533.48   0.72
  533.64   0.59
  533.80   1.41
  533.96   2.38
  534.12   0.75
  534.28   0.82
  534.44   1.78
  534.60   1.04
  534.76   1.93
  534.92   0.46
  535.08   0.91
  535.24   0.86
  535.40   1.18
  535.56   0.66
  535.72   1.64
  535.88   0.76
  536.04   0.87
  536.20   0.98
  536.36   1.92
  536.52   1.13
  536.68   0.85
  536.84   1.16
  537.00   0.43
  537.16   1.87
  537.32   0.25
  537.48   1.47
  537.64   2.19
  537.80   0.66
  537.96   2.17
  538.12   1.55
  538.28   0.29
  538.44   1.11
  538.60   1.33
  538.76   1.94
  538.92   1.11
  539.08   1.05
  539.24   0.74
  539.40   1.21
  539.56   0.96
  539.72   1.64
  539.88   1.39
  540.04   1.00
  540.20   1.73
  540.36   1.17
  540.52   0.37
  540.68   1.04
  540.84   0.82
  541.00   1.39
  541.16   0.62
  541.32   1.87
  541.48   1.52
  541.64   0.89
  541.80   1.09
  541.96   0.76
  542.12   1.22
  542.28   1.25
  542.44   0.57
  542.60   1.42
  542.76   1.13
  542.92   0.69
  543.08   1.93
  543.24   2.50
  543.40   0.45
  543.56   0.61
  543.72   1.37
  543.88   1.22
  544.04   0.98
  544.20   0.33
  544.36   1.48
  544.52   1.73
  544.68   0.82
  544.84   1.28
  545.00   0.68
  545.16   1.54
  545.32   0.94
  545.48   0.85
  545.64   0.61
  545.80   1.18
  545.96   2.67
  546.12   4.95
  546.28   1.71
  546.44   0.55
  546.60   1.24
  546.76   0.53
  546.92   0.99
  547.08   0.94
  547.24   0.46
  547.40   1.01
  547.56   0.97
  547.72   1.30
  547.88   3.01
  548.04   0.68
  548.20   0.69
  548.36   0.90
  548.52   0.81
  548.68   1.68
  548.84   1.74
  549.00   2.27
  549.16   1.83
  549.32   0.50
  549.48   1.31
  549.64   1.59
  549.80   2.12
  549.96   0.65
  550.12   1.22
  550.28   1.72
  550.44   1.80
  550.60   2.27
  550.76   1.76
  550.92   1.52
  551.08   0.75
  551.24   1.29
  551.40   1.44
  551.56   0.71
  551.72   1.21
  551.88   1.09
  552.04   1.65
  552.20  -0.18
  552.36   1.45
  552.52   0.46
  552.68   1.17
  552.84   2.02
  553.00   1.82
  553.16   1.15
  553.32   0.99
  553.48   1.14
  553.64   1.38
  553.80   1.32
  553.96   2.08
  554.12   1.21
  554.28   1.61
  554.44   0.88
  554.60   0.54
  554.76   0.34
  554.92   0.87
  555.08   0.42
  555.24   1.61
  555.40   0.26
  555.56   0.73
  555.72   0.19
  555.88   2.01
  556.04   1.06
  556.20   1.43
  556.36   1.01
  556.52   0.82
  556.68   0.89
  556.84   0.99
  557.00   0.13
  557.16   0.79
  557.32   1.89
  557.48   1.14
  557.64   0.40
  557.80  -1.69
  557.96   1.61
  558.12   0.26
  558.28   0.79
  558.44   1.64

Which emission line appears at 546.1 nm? H-gamma 4340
